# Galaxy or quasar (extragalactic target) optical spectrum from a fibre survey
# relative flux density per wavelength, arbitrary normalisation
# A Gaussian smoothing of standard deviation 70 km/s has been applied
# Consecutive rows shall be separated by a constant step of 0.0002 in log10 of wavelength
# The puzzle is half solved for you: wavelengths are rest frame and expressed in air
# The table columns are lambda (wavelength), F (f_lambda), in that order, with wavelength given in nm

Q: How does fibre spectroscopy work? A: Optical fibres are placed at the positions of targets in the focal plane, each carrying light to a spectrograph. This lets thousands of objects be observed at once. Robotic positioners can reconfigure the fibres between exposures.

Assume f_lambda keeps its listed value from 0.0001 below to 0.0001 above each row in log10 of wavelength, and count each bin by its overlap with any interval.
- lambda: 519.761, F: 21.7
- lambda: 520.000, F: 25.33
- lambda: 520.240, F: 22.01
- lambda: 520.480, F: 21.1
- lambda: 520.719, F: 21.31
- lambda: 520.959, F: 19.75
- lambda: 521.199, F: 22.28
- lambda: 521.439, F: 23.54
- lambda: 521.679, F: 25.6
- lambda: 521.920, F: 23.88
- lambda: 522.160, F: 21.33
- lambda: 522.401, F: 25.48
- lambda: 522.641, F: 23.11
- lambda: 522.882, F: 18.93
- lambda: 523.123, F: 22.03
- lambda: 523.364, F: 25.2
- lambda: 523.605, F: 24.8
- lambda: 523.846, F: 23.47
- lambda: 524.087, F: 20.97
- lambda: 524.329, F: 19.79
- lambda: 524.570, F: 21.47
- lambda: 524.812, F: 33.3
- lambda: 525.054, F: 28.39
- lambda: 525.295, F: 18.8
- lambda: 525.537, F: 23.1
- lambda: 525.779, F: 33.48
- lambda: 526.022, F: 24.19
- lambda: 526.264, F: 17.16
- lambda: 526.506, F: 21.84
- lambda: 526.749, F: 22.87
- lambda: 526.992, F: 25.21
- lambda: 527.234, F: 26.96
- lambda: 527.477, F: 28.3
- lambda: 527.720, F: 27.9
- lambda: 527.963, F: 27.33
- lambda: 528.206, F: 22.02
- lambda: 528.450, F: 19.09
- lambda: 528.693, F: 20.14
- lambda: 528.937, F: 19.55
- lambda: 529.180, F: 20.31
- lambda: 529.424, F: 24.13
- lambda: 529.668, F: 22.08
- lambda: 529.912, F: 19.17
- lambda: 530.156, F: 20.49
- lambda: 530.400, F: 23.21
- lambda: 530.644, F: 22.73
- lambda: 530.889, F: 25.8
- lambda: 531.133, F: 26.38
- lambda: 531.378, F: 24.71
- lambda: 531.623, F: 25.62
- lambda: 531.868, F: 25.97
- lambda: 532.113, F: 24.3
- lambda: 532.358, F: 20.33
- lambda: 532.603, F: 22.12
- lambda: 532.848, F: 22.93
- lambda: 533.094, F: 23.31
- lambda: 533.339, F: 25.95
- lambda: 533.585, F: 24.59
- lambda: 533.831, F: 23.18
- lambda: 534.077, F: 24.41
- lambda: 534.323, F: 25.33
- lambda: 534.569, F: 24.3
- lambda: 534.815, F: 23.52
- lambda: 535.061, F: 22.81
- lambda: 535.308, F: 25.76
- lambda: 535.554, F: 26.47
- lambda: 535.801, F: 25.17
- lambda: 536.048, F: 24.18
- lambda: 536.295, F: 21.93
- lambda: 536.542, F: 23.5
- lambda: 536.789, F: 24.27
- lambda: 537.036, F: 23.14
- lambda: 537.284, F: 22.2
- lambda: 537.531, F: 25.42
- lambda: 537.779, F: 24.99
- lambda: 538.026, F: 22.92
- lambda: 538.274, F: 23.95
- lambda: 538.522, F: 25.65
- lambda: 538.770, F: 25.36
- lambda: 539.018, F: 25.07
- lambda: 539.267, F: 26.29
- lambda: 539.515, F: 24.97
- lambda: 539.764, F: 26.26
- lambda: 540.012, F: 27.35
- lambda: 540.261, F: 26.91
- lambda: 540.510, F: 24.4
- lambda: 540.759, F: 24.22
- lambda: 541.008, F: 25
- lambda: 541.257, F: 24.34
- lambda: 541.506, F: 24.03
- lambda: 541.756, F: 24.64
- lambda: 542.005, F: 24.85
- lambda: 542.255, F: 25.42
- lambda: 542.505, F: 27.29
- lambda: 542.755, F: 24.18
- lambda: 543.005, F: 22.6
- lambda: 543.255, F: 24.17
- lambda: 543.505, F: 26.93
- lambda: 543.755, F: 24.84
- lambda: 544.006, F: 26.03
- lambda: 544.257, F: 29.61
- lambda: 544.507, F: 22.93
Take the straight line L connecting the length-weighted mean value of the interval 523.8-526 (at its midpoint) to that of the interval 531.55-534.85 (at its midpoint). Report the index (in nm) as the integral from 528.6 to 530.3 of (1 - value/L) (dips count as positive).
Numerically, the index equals 0.24 nm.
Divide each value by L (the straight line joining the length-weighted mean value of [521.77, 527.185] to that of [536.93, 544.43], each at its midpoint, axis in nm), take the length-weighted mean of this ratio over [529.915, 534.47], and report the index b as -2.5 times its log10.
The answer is 0.02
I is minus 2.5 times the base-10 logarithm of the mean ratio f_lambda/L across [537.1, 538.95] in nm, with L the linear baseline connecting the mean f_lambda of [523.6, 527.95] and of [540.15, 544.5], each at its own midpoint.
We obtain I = 0.03 mag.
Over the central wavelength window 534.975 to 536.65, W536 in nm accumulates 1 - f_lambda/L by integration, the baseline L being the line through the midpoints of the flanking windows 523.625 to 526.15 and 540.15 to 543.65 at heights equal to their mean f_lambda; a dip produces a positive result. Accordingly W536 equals 0.04 nm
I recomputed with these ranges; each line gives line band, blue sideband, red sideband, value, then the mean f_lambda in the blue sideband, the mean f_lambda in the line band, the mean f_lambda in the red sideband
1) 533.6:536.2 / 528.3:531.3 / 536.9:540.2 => -0.04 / 22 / 24.5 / 24.9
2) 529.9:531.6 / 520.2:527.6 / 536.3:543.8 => 0.02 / 23.6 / 23.6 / 24.8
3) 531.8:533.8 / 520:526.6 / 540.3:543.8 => 0.02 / 23.2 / 23.6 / 24.8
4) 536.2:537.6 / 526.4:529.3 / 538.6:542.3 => 0.06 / 23.5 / 23.4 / 25.3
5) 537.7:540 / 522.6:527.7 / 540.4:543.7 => -0.02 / 24.1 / 25.2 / 24.8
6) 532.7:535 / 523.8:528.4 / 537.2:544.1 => 0.03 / 24.5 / 24.1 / 25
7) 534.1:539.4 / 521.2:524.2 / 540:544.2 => 0.01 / 23.2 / 24.4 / 25.1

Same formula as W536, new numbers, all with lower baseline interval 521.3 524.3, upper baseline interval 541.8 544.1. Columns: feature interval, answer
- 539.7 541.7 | -0.03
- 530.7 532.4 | -0.06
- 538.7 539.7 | -0.03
